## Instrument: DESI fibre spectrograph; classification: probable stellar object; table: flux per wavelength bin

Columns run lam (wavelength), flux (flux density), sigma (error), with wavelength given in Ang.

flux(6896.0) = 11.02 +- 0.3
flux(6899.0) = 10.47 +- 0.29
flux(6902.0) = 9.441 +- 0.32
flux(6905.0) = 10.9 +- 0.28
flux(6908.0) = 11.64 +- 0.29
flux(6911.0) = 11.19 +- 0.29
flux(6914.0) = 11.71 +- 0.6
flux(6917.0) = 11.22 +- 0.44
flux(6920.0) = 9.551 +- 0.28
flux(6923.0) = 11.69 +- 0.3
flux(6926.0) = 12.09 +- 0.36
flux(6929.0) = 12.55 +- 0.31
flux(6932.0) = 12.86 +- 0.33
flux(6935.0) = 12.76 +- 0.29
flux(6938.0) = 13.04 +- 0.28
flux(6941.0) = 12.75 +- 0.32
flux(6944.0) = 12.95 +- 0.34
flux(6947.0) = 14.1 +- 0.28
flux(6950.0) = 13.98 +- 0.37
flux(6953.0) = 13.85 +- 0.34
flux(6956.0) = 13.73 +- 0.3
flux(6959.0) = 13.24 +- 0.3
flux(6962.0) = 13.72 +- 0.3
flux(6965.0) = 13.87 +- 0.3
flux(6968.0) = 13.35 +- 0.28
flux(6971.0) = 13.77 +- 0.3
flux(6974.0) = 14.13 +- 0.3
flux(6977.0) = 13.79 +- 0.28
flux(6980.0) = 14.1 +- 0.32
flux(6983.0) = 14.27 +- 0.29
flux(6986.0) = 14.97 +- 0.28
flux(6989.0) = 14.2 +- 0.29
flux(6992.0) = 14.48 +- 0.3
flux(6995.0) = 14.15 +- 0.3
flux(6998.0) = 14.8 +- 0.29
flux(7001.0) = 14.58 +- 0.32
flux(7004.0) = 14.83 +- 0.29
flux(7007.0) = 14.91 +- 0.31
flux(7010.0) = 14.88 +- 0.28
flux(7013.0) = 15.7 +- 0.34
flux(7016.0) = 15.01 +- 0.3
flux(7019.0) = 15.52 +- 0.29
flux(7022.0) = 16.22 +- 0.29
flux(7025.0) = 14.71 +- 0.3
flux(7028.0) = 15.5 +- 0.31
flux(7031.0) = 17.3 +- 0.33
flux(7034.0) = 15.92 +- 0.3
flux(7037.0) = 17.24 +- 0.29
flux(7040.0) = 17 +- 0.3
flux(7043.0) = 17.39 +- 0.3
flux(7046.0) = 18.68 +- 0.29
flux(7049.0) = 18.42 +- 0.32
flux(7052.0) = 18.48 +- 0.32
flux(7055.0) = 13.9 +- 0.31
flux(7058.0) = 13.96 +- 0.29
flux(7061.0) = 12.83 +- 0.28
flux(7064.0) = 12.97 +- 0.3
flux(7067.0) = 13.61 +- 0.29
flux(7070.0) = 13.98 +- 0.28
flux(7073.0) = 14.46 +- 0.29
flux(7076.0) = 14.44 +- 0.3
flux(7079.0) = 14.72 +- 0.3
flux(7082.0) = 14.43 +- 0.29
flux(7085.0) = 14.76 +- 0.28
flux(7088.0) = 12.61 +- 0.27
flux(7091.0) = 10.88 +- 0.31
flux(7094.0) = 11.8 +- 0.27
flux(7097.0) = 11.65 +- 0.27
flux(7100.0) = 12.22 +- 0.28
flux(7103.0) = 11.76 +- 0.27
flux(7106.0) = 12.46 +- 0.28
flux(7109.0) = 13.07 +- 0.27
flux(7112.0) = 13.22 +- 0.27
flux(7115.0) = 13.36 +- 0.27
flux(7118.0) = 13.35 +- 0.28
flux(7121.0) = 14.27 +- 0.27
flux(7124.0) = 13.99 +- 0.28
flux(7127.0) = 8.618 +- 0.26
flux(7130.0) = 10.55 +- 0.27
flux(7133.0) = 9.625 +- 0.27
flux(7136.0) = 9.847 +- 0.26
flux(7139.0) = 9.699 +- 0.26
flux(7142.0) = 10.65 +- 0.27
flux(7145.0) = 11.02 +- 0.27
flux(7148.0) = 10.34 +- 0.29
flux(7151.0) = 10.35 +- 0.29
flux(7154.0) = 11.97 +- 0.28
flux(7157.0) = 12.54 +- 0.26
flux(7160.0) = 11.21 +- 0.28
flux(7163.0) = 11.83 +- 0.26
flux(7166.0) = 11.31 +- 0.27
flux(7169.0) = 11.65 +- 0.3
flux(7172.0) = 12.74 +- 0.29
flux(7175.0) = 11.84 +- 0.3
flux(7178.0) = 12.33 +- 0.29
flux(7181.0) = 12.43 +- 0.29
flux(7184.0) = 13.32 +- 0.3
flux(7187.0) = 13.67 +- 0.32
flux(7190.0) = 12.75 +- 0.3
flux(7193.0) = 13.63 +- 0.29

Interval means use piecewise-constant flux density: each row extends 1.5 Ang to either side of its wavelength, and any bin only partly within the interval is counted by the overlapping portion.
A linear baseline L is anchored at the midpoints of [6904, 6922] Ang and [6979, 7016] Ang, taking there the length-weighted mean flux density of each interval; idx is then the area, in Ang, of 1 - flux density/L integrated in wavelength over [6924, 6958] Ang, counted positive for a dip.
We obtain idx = -2.4 Ang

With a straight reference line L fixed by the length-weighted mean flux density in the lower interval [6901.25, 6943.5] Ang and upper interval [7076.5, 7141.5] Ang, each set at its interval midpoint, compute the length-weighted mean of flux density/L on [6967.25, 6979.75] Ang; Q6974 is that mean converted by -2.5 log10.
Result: -0.16 mag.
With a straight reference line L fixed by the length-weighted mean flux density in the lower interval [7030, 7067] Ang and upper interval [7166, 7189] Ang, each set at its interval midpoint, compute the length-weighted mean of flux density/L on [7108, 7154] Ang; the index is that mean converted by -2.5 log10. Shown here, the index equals 0.20 mag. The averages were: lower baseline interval 16.1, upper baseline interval 12.5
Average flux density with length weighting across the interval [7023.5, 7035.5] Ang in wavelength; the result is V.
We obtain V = 15.9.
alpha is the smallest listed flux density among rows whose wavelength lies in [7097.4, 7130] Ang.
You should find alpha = 8.618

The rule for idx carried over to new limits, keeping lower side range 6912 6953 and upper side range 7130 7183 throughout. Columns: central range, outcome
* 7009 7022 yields -3.7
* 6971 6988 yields -2.8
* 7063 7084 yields -4.4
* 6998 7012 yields -3.2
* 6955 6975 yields -2.3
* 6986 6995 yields -1.7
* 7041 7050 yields -4.7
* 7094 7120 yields -2.5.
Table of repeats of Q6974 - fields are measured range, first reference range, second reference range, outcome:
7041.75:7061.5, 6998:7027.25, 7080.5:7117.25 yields -0.17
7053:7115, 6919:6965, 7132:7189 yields -0.10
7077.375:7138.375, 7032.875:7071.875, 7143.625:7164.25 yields 0.08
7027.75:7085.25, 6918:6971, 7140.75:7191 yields -0.24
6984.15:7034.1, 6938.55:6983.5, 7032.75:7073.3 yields -0.03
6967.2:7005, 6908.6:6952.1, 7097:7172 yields -0.18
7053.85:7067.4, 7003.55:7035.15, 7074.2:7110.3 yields 0.05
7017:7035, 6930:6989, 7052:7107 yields -0.18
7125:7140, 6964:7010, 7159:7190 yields 0.28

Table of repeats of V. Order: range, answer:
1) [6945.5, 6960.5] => 13.8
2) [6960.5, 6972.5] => 13.7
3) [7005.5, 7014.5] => 15.2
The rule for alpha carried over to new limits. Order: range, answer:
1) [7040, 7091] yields 10.88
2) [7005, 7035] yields 14.71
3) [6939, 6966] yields 12.75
